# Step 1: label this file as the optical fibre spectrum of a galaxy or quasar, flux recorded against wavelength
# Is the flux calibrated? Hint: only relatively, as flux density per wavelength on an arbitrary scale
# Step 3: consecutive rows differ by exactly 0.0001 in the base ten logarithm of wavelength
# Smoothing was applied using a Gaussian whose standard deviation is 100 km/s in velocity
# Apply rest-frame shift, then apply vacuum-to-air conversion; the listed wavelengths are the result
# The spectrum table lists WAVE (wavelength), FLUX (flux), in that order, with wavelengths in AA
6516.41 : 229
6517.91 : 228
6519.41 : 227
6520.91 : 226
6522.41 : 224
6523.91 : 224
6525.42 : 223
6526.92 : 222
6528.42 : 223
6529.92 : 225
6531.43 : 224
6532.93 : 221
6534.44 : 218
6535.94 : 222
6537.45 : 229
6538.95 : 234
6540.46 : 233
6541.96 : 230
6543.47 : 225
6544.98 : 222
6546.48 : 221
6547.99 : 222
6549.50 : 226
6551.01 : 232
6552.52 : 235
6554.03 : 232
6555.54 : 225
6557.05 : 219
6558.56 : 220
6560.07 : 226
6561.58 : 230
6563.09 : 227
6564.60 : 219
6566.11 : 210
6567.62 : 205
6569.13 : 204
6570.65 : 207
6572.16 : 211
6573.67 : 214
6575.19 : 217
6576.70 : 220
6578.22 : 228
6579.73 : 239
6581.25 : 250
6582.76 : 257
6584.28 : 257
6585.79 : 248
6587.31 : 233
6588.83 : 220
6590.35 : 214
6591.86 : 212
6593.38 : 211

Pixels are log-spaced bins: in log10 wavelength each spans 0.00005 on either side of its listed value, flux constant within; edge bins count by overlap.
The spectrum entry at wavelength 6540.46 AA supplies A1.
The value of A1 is 233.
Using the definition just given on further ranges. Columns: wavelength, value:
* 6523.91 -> 224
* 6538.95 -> 234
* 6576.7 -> 220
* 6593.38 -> 211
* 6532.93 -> 221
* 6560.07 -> 226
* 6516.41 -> 229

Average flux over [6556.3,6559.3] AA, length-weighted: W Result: 219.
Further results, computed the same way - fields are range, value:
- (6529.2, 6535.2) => 222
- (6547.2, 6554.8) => 229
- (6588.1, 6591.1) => 217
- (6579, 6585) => 251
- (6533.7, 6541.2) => 227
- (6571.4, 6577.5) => 216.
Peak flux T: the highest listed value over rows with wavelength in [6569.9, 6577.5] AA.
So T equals 220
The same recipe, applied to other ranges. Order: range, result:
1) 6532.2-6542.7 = 234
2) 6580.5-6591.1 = 257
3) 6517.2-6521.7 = 228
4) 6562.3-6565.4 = 227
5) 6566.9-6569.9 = 205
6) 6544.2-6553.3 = 235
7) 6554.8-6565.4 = 230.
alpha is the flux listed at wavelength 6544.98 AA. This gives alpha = 222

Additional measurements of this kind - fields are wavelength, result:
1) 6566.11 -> 210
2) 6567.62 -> 205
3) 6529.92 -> 225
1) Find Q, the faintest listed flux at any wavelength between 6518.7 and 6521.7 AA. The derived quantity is 226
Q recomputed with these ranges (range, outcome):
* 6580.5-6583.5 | 250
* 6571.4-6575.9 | 211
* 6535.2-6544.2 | 222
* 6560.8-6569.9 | 204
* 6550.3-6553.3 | 232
